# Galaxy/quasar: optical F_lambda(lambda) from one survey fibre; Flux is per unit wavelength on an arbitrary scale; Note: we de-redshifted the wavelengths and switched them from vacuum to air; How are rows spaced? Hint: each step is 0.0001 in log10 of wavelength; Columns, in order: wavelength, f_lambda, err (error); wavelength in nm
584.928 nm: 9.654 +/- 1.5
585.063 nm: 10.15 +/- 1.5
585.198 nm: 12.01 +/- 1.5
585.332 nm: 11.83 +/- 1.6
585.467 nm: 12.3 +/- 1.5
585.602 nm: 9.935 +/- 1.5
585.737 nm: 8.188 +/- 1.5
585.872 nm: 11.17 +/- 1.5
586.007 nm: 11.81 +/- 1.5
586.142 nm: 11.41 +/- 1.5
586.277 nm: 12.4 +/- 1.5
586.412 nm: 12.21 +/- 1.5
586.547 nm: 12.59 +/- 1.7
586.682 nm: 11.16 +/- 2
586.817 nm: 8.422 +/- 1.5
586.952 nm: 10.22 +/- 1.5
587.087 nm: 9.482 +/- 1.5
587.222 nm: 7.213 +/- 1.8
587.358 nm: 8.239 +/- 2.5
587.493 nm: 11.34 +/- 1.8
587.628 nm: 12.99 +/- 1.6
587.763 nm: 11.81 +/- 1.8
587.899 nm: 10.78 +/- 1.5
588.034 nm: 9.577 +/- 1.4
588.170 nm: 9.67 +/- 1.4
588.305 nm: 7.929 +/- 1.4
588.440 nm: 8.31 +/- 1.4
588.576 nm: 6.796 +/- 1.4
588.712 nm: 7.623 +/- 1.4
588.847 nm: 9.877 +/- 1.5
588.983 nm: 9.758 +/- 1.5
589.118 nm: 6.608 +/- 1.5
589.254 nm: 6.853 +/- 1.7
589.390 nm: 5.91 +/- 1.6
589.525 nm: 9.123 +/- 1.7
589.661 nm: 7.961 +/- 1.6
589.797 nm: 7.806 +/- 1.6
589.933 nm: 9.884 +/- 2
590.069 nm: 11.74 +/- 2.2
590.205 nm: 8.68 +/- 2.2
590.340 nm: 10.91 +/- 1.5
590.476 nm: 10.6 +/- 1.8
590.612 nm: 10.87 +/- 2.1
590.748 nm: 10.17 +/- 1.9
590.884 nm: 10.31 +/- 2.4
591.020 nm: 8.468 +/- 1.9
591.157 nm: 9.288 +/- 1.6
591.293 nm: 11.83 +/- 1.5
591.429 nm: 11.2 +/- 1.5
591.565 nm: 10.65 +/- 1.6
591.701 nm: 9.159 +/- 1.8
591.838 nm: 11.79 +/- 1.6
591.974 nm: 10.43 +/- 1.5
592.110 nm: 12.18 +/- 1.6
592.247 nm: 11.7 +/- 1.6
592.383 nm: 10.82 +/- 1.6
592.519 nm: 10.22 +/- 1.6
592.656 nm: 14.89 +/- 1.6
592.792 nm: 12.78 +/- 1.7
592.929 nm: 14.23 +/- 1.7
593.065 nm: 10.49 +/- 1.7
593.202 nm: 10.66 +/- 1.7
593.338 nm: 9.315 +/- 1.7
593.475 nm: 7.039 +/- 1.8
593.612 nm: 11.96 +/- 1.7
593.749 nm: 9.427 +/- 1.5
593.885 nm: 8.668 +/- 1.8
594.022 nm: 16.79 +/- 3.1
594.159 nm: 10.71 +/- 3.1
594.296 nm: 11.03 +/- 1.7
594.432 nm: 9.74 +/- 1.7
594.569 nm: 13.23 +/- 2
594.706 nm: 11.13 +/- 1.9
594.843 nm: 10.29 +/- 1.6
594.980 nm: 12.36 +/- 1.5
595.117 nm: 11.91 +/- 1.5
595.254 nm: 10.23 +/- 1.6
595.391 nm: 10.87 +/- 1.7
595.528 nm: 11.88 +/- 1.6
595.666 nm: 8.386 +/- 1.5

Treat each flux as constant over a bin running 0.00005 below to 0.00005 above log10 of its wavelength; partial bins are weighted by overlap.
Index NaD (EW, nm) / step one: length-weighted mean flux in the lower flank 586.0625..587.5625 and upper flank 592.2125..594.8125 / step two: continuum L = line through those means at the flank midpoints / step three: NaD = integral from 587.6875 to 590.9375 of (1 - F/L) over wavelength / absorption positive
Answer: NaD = 0.49 nm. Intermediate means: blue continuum 10.4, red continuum 11.3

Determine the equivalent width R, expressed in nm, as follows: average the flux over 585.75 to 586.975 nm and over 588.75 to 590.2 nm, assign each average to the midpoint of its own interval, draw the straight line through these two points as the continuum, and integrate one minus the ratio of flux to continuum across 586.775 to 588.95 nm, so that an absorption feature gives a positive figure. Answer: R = 0.11 nm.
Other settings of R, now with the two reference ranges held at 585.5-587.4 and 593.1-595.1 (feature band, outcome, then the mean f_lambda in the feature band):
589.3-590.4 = 0.17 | 8.95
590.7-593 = -0.09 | 11.2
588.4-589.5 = 0.29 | 7.76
